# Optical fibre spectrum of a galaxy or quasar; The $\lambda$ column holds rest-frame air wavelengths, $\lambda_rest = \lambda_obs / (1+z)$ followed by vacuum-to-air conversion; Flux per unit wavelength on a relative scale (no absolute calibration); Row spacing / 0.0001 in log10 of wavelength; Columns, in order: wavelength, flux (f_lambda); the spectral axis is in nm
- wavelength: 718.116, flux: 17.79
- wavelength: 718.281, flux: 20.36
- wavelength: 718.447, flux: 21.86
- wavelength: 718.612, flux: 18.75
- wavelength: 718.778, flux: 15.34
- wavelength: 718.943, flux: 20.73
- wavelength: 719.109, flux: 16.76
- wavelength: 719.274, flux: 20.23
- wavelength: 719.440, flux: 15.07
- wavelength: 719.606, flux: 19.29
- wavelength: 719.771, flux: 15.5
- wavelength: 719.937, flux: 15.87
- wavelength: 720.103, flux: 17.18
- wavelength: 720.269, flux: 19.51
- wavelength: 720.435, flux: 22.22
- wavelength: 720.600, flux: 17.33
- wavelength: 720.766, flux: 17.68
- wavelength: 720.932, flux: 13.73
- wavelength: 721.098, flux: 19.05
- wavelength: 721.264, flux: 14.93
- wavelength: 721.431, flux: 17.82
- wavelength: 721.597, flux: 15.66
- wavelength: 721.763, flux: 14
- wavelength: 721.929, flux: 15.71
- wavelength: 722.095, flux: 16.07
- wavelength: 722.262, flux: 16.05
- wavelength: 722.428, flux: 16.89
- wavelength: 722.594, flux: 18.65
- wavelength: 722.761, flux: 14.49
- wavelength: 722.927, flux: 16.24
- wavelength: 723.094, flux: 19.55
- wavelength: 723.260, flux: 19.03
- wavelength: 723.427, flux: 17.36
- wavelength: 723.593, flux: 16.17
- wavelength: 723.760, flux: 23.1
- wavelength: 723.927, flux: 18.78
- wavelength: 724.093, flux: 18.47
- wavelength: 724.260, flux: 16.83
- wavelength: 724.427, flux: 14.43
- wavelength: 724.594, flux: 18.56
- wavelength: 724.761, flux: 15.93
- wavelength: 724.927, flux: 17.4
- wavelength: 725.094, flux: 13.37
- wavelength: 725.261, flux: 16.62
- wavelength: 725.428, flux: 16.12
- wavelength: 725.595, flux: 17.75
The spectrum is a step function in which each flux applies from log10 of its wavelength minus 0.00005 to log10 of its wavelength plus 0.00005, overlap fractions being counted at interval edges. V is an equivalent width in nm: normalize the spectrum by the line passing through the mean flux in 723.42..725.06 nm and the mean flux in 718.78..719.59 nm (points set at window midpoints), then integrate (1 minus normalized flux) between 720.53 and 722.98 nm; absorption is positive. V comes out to 0.208 nm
